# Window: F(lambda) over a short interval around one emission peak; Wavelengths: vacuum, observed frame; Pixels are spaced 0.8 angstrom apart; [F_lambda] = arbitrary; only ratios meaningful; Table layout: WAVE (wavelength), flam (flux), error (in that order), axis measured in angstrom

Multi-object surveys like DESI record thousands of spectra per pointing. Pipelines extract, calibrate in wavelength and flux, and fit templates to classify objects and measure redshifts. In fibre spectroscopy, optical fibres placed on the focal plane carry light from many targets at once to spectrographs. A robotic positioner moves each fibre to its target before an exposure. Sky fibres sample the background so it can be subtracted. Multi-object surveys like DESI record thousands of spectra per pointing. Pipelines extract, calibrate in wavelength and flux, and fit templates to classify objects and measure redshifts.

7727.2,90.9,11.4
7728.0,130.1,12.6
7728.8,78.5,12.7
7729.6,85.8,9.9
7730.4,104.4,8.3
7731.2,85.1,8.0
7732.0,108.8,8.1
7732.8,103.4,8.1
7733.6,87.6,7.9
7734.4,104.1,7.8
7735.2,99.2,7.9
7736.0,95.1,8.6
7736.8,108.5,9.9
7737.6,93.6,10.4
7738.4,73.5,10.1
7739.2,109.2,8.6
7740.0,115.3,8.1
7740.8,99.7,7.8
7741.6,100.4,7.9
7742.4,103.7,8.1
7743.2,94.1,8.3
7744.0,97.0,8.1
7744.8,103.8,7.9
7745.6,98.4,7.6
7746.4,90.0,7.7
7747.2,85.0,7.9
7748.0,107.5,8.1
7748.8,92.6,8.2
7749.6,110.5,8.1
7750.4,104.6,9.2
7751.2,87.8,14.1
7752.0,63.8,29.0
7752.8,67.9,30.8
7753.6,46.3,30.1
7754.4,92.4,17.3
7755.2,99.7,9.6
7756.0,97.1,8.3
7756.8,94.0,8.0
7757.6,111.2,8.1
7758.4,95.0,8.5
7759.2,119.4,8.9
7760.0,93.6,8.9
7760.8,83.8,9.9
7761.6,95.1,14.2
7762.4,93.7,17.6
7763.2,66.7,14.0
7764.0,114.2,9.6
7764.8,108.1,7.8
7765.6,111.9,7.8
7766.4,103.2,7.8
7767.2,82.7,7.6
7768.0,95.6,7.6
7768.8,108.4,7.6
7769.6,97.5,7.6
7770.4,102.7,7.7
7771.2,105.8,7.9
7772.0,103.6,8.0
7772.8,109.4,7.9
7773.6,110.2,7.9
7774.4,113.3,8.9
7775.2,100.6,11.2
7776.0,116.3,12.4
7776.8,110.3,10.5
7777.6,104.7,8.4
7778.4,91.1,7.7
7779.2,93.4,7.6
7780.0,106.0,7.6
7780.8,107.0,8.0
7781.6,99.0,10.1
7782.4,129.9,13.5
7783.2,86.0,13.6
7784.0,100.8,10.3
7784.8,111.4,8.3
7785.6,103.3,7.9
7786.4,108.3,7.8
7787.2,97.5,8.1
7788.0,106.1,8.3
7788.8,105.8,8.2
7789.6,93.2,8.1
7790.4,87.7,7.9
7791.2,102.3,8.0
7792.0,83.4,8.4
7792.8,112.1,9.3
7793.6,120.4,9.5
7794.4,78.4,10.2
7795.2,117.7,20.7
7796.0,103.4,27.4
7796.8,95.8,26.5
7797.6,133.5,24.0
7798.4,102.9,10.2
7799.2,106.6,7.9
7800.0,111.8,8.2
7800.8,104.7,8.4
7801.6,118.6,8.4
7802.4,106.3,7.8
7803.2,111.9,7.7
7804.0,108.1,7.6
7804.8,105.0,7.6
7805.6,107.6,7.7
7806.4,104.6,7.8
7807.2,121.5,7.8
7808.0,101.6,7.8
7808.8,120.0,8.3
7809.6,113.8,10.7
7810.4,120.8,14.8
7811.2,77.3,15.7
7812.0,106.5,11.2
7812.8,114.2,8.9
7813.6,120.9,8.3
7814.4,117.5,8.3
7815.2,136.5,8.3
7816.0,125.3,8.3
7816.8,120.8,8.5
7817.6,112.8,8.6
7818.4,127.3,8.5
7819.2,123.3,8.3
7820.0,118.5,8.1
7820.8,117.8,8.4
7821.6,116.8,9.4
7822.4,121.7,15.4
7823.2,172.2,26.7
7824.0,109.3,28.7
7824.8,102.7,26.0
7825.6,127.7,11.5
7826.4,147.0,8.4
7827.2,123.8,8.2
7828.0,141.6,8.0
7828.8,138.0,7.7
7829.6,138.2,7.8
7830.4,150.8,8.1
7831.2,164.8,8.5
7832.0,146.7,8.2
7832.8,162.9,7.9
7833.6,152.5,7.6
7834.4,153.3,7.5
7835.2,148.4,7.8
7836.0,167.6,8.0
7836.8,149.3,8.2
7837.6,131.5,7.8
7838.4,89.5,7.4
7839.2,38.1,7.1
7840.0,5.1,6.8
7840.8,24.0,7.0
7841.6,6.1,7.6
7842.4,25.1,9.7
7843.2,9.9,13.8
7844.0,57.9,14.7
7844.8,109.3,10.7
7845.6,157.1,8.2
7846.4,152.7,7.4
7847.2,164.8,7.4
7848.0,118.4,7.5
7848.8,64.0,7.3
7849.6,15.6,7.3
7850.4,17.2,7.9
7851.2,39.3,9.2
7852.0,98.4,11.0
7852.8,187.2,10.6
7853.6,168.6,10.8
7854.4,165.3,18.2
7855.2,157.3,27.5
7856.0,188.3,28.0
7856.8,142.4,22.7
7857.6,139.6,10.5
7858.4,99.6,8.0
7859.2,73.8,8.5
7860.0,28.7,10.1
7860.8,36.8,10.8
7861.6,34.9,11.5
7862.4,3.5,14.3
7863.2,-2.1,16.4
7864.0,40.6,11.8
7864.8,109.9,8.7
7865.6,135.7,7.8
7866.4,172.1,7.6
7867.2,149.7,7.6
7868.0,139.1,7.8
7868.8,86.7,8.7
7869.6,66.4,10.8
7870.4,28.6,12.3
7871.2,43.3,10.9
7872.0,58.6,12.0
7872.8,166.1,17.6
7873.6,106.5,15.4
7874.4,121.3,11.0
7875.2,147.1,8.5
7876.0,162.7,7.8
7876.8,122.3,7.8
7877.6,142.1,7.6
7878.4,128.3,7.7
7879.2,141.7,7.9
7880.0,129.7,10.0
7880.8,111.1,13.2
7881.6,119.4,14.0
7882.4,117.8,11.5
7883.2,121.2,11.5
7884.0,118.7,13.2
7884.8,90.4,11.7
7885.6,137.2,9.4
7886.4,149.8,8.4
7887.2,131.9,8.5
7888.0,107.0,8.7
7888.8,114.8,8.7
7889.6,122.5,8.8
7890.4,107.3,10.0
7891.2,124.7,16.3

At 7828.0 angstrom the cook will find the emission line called Mg II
